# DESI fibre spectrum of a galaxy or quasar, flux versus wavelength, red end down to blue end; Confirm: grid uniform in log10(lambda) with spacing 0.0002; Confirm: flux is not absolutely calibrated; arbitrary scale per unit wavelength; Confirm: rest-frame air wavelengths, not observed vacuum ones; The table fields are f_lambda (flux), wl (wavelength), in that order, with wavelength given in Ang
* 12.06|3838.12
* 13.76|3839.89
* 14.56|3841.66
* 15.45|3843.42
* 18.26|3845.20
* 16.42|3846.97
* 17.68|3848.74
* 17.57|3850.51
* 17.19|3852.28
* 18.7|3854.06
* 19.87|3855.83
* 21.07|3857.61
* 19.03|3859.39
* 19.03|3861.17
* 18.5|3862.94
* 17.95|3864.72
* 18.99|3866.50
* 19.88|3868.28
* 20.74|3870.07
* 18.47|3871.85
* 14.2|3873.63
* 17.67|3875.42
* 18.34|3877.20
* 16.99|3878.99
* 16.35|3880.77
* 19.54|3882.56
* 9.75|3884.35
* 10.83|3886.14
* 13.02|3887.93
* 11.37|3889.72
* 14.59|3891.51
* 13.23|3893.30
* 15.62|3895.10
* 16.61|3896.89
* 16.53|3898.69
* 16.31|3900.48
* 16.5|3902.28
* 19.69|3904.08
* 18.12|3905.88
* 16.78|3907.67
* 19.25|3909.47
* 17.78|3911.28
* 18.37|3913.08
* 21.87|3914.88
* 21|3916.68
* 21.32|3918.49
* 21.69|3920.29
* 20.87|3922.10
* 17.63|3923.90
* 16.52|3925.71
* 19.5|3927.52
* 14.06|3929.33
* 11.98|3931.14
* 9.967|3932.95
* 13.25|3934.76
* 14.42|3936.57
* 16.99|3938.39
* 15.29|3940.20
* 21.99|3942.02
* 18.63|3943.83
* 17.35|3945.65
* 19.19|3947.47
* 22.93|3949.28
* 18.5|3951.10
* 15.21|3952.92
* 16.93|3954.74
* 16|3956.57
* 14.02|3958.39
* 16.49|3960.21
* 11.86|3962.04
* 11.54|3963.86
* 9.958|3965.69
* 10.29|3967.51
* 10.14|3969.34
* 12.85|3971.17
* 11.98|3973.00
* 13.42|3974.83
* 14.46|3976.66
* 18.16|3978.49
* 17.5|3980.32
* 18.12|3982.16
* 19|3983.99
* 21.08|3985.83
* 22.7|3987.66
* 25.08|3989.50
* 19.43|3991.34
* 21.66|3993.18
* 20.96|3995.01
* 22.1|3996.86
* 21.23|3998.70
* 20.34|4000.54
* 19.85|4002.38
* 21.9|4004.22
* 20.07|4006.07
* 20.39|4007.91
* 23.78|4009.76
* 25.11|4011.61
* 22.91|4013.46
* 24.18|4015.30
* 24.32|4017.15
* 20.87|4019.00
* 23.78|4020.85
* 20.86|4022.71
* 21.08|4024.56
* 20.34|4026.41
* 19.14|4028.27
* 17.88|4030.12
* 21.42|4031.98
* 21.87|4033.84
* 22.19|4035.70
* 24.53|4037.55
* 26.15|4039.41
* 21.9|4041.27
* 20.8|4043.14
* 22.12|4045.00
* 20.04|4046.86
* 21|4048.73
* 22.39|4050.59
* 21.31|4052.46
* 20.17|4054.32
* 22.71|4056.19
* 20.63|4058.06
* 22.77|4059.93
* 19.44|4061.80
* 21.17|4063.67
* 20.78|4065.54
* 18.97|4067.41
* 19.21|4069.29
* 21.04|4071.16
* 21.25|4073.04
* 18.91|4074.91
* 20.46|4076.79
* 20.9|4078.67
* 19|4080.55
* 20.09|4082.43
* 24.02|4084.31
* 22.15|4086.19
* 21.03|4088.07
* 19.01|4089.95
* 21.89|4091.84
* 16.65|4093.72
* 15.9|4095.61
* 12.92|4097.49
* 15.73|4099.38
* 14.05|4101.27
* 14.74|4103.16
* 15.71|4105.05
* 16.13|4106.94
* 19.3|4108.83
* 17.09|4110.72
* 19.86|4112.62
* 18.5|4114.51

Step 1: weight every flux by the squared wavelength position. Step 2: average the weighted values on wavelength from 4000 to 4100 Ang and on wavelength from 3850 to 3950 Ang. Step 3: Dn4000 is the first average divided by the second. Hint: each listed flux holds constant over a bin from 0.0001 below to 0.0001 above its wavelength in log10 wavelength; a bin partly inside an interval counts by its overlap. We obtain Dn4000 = 1.30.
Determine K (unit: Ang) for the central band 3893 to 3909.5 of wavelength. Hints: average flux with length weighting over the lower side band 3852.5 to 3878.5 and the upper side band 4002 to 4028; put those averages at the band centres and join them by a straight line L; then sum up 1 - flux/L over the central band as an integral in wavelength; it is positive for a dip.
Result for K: 2.2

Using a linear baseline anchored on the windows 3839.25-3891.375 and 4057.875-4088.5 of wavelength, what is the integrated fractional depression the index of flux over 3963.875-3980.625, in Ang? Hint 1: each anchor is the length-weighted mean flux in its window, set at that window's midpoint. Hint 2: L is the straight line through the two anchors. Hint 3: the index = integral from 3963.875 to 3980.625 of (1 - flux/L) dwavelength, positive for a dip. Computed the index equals 5.3 Ang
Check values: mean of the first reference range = 16.9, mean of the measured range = 13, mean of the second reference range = 20.7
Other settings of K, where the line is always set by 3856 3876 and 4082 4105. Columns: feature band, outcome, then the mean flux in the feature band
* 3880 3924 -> 3.9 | 17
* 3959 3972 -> 4.6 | 11.9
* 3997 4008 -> -1.5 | 20.8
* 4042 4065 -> -3.9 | 21.2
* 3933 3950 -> 1.1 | 17.3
